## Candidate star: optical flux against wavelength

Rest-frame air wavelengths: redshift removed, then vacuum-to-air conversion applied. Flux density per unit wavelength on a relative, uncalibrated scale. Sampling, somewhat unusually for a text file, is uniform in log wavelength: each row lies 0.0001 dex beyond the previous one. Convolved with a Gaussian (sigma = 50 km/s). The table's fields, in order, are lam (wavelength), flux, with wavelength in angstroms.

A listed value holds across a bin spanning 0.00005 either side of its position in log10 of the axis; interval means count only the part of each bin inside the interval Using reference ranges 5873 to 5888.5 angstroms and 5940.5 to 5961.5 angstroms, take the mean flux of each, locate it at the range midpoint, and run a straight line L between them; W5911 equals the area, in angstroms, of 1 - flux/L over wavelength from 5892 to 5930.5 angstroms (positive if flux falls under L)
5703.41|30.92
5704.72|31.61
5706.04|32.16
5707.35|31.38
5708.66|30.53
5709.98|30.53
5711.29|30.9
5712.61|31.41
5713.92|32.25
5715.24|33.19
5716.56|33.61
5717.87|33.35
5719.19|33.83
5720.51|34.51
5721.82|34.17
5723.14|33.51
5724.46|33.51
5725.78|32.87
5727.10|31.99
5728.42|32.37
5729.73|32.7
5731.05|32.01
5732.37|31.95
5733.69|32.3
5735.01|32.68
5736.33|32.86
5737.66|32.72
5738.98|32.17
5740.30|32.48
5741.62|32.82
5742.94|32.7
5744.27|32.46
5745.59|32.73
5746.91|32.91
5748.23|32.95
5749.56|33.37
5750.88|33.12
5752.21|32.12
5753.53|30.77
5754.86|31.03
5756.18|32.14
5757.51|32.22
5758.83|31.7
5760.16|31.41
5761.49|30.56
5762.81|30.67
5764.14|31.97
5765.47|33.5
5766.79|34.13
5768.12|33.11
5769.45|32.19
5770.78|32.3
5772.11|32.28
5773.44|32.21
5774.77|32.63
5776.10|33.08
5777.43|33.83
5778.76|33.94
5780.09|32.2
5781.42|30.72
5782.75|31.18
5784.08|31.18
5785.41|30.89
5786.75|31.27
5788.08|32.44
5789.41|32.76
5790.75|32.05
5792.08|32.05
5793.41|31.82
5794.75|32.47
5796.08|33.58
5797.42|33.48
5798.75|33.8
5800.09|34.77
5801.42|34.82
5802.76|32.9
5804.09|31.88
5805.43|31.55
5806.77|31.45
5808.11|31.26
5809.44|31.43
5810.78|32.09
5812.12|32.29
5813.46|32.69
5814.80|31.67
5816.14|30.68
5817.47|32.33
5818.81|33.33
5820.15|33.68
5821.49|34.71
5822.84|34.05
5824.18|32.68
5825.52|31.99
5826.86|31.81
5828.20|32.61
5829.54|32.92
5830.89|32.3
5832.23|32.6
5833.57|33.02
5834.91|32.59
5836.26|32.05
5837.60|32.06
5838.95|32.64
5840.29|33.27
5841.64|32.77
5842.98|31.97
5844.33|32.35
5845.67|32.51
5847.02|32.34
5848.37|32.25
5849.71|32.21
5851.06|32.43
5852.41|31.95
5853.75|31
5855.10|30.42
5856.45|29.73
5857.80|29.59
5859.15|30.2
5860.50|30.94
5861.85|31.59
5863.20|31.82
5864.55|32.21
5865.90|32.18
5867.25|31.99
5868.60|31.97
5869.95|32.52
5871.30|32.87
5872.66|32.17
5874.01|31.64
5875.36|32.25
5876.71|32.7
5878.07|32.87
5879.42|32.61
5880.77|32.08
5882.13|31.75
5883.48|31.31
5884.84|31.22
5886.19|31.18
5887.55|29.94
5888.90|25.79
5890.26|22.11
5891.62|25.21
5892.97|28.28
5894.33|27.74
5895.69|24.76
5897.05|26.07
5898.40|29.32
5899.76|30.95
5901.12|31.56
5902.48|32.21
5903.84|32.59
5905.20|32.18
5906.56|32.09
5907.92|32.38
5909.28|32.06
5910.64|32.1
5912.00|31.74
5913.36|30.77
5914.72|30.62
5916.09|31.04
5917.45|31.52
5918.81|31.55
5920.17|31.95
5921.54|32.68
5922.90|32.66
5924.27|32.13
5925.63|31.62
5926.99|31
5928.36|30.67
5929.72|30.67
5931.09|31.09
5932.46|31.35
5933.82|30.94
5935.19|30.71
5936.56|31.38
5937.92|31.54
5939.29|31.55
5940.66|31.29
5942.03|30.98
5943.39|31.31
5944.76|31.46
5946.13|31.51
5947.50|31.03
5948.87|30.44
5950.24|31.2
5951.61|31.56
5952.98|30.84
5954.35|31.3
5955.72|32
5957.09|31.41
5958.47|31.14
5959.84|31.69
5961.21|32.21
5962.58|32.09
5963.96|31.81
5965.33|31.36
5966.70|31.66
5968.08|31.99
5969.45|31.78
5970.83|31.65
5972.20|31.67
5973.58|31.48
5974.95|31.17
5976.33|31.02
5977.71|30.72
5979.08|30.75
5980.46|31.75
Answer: 0.8 angstroms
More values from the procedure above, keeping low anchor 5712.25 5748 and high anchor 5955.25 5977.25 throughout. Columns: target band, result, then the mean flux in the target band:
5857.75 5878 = 0.15 angstroms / 31.9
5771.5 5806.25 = 0.00 angstroms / 32.5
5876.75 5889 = 0.28 angstroms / 31.3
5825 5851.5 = -0.13 angstroms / 32.4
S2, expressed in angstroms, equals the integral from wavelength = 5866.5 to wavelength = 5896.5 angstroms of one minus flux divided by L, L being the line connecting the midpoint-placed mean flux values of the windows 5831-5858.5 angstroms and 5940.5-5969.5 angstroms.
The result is 1.5 angstroms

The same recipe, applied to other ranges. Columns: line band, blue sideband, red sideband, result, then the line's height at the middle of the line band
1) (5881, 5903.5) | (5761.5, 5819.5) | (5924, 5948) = 1.9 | 31.6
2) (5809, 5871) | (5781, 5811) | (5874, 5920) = -1.3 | 31.5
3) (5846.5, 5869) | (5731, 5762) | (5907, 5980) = 0.2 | 31.8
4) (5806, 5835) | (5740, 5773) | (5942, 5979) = -0.4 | 32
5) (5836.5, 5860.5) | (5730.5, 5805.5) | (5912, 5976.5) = 0.2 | 32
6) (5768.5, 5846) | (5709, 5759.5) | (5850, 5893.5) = -2.1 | 31.6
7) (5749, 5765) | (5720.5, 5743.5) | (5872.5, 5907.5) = 0.3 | 32.3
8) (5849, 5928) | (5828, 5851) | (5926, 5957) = 2.3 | 31.9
